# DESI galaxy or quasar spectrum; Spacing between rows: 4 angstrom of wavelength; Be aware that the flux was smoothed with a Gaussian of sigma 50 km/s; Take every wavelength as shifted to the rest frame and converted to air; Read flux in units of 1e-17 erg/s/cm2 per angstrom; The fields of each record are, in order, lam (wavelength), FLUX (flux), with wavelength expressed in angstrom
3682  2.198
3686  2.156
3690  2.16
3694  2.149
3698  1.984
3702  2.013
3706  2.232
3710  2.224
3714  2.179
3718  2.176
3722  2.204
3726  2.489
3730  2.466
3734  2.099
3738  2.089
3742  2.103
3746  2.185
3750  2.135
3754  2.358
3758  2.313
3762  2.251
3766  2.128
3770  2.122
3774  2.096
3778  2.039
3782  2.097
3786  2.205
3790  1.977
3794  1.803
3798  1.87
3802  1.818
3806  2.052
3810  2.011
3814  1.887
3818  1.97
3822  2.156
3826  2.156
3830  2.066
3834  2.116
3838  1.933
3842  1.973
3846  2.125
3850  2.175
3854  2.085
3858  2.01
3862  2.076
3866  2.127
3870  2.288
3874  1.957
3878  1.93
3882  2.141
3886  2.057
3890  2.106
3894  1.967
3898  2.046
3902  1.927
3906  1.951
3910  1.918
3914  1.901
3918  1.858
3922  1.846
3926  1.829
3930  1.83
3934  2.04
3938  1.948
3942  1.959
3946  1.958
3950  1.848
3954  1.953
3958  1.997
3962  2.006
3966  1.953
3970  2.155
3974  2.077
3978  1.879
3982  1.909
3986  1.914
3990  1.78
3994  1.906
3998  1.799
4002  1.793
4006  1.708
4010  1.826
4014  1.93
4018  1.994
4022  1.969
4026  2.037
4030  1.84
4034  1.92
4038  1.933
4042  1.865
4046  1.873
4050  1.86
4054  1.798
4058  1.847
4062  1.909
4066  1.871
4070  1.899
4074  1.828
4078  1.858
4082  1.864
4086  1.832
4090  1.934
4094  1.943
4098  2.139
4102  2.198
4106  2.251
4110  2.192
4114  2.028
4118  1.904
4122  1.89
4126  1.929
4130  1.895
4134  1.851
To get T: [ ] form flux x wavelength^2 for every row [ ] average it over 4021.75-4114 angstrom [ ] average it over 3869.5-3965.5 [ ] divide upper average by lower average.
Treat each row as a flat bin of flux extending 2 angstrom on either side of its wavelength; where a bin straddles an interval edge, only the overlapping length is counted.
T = 1.07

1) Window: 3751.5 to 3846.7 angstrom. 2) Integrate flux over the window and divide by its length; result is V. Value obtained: 2.06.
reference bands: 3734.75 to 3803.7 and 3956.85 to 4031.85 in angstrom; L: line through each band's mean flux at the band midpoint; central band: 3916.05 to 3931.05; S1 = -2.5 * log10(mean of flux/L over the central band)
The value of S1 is 0.08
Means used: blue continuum 2.09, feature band 1.84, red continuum 1.92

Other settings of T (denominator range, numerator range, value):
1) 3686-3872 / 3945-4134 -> 1.04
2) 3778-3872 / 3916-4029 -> 1.01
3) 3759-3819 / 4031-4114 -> 1.11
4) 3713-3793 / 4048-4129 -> 1.06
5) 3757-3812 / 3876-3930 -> 1.01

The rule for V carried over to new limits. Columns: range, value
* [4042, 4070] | 1.86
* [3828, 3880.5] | 2.07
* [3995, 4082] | 1.87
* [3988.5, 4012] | 1.8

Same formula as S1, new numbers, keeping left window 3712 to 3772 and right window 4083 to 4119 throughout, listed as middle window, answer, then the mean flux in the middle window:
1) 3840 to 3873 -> 0.03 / 2.1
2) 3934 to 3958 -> 0.09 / 1.95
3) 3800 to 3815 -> 0.13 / 1.95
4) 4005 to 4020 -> 0.12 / 1.87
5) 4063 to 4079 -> 0.11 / 1.87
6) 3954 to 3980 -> 0.05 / 2.01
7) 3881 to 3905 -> 0.06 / 2.03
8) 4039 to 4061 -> 0.12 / 1.86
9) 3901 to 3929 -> 0.13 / 1.89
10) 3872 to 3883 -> 0.08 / 2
